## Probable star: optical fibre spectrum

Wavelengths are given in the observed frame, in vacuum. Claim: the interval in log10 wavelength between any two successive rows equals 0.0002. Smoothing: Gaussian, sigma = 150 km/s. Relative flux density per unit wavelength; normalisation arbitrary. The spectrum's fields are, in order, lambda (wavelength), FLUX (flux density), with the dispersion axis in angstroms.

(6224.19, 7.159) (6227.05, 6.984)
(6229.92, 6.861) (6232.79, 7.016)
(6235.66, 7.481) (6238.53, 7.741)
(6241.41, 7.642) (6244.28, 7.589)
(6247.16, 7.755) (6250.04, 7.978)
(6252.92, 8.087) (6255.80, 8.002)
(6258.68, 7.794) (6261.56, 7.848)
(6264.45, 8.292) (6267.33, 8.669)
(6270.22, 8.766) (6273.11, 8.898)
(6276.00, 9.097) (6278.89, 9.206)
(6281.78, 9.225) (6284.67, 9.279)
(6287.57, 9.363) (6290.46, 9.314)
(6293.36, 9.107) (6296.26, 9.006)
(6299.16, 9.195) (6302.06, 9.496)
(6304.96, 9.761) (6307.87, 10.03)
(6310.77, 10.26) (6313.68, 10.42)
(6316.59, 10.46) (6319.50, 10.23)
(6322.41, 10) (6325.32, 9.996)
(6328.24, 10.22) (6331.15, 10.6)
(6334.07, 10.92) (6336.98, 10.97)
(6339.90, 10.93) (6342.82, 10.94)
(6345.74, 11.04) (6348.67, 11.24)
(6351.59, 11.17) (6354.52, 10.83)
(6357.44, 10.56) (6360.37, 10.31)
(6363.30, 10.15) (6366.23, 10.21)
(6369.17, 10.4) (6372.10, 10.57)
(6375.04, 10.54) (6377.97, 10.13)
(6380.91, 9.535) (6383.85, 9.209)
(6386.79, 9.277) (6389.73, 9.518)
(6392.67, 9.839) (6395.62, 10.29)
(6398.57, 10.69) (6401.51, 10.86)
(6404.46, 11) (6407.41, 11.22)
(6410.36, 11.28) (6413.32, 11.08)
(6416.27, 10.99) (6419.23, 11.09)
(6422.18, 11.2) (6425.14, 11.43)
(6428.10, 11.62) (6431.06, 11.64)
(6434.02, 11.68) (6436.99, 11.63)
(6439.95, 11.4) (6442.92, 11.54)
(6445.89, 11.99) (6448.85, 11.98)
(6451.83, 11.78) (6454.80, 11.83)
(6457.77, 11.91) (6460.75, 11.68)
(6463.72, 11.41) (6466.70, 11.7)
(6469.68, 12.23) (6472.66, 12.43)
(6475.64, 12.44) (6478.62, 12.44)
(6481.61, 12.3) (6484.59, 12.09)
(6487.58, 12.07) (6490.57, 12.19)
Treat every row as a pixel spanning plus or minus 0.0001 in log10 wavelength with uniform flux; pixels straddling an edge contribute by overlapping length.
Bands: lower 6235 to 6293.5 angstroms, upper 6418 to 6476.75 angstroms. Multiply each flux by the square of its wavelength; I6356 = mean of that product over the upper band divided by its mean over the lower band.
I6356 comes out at 1.5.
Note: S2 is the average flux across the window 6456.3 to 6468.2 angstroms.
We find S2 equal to 11.7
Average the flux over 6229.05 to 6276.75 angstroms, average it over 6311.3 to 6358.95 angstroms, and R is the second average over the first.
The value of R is 1.34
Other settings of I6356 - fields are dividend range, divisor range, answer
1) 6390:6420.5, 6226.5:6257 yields 1.50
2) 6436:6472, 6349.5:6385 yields 1.17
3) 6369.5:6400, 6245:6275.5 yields 1.26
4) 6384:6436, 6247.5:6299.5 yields 1.30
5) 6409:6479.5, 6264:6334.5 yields 1.27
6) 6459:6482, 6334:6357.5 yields 1.14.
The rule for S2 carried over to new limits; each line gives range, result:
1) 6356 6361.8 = 10.4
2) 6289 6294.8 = 9.22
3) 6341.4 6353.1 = 11.1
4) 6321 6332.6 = 10.2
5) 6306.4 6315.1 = 10.2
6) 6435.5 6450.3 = 11.7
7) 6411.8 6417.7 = 11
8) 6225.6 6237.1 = 7.09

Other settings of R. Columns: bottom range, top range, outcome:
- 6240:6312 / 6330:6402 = 1.19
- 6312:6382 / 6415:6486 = 1.12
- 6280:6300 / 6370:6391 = 1.07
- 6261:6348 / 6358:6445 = 1.10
